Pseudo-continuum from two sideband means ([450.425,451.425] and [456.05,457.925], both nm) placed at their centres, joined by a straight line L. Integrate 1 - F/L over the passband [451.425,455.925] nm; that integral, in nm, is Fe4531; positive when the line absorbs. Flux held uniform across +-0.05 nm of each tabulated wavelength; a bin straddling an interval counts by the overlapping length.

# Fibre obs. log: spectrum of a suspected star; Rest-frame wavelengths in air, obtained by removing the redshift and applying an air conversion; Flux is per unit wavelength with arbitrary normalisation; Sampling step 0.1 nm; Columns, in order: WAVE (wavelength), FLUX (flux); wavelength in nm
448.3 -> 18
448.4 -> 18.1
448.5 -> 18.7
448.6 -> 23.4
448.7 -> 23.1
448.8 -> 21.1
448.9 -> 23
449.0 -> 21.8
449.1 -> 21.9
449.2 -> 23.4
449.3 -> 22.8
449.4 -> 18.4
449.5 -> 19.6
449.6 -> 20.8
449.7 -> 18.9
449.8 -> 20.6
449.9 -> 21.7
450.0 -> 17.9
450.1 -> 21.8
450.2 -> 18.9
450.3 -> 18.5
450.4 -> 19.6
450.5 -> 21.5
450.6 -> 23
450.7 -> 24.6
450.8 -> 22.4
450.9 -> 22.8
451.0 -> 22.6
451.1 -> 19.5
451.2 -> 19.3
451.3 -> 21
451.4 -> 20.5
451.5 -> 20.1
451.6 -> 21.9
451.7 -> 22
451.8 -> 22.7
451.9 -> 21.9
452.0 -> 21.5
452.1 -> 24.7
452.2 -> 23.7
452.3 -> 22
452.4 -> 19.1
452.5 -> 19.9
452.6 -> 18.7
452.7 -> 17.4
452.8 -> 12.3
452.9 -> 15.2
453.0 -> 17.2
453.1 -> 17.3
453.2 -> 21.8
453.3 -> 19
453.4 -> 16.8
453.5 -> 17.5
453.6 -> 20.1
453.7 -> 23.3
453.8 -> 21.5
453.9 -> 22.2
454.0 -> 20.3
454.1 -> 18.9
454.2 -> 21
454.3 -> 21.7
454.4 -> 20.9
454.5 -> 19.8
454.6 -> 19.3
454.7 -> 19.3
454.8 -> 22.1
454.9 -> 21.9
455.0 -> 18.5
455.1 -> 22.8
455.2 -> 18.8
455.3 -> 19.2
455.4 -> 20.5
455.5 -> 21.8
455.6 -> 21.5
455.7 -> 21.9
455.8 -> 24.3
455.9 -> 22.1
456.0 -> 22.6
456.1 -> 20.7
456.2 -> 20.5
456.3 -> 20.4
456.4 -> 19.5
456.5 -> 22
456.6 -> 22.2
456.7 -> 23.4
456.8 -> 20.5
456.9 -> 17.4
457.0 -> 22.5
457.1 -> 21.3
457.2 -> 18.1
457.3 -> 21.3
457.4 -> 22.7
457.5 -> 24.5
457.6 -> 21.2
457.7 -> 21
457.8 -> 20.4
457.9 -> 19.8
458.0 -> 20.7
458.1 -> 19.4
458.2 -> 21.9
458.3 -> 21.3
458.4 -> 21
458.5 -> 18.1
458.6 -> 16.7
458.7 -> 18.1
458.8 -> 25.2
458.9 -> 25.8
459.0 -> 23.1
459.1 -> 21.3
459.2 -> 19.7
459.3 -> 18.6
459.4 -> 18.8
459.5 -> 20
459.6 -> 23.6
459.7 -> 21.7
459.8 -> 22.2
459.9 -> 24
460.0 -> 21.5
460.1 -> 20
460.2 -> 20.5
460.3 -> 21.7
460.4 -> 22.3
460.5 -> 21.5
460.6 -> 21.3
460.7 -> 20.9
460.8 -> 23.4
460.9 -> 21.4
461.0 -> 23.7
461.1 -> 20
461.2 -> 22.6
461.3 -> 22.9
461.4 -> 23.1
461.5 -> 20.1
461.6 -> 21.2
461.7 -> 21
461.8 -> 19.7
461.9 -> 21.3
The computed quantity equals 0.22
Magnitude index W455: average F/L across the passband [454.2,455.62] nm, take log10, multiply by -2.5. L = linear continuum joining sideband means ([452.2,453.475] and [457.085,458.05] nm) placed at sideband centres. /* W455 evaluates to -0.06 mag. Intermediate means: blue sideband 18.3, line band 20.6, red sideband 21.1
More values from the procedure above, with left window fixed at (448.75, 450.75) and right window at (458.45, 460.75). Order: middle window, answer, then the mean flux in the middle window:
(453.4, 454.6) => 0.03 mag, 20.4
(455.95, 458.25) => 0.00 mag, 21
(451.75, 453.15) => 0.08 mag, 19.5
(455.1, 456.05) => -0.02 mag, 21.5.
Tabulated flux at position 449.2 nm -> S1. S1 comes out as 23.4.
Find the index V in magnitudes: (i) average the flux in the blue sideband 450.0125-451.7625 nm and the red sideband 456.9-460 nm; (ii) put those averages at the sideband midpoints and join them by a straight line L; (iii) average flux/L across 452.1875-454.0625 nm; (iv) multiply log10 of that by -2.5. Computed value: 0.11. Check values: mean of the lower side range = 21.1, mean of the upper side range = 21.1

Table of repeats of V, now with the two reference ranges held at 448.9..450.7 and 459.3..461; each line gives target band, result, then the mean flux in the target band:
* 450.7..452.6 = -0.03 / 21.5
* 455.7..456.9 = -0.01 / 21.5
